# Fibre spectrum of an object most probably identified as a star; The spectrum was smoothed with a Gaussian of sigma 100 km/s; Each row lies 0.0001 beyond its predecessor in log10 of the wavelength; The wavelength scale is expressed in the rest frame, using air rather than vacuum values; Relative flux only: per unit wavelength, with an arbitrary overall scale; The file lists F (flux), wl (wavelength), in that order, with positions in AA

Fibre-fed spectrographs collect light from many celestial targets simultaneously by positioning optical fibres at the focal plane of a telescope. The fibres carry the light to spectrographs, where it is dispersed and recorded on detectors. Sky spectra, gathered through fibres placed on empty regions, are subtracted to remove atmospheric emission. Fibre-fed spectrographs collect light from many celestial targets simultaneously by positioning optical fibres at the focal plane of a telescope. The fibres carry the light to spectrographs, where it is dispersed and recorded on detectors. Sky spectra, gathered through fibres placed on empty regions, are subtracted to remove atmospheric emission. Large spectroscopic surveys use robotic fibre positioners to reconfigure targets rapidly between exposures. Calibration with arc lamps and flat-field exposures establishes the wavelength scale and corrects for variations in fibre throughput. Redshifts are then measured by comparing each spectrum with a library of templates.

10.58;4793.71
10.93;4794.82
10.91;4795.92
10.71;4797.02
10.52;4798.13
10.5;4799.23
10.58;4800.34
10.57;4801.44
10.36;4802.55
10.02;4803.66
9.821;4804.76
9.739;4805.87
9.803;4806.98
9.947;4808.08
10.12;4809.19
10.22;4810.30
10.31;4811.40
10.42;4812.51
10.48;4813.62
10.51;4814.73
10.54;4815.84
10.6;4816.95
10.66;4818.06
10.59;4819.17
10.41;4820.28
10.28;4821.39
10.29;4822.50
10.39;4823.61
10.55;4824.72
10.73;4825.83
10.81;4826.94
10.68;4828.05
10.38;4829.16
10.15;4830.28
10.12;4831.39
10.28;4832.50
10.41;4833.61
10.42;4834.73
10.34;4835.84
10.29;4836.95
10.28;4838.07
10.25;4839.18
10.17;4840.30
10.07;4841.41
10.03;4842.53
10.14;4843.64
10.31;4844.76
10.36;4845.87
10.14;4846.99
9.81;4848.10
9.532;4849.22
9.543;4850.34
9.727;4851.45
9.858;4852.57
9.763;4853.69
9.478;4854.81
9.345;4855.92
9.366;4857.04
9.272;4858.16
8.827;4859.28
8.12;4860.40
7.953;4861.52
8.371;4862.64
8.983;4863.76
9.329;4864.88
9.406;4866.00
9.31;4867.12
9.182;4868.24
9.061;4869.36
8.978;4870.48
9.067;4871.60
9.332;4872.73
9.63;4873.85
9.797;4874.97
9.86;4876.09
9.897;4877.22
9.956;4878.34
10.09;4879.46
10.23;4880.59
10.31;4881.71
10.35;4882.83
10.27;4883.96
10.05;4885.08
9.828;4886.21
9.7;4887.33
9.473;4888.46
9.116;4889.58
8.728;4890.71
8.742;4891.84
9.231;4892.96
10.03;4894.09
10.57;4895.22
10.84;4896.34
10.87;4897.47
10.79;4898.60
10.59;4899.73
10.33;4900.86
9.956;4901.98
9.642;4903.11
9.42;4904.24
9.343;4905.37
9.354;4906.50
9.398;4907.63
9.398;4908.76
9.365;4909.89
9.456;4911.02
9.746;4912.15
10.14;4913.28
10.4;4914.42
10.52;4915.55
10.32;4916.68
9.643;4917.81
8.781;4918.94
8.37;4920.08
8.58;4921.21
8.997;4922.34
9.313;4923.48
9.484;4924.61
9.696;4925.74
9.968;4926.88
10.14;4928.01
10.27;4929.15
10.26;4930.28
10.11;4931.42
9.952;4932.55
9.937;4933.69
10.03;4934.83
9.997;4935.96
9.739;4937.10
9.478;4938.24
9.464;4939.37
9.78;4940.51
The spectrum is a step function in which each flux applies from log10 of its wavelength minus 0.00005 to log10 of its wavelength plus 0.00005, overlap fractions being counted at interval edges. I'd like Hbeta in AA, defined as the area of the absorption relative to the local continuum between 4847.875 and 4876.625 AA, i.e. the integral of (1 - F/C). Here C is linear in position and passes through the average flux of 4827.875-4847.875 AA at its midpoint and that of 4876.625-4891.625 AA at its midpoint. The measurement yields 2.2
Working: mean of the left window 10.3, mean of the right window 9.82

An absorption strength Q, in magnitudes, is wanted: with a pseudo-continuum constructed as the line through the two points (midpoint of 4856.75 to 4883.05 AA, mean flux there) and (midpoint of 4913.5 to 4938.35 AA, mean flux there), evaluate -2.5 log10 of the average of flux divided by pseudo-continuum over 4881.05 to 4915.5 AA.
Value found -0.04 mag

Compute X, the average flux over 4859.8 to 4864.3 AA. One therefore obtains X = 8.35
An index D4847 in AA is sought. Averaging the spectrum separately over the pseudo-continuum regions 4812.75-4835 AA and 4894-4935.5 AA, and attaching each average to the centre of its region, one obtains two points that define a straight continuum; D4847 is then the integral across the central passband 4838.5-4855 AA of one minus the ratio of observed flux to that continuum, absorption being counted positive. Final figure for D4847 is 0.6 AA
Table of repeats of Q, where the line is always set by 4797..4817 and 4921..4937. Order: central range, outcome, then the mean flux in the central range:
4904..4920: 0.03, 9.63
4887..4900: 0.01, 9.87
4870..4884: 0.02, 9.81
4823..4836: -0.03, 10.4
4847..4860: 0.06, 9.51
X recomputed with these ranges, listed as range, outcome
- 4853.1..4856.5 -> 9.53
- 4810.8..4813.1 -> 10.4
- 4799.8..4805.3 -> 10.3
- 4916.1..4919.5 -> 9.61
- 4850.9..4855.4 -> 9.7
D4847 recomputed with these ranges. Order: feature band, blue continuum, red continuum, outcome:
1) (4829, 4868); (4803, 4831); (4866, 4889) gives 1.2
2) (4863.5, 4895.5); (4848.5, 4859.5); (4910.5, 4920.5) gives 0.0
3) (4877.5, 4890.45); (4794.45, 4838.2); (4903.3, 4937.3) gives 0.0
